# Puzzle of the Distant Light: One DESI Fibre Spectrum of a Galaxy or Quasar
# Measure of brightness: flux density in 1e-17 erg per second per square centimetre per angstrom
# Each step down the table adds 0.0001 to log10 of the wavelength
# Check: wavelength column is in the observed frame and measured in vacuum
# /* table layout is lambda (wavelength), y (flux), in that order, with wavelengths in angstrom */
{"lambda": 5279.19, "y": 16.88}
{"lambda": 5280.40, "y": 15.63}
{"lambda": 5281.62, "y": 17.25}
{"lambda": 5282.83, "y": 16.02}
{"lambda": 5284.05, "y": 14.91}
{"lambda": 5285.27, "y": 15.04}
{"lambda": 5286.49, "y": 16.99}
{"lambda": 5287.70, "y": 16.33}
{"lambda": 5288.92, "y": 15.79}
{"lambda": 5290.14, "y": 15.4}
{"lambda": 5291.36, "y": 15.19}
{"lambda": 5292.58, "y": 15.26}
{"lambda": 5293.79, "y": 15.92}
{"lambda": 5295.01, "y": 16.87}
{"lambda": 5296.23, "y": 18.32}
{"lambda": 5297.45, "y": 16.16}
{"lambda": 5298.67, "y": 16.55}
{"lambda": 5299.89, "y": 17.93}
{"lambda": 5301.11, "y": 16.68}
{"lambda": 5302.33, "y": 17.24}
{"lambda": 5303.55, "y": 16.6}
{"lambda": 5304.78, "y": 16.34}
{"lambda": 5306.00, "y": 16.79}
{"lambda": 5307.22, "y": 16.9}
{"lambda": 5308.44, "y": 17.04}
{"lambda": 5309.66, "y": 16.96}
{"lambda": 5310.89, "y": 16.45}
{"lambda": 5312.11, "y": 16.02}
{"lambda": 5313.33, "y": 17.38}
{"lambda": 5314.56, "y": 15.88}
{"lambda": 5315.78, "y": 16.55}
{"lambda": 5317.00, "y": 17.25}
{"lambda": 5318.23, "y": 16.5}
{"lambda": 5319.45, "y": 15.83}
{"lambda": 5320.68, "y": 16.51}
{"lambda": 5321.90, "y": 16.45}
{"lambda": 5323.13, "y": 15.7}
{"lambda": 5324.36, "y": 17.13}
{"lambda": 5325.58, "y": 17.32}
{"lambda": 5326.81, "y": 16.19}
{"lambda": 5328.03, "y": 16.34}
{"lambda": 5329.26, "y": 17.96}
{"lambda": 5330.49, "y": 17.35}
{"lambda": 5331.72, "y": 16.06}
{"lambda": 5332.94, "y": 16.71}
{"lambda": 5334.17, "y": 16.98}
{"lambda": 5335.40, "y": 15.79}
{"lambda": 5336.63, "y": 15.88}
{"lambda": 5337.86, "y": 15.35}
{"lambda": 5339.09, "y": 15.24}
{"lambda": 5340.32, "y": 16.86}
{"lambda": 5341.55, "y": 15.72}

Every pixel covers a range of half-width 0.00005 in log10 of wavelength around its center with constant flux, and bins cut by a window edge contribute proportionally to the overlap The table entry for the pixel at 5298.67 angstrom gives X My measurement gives 16.55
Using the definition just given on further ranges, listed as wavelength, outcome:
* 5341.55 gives 15.72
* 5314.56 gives 15.88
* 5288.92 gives 15.79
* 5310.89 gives 16.45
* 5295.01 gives 16.87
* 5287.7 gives 16.33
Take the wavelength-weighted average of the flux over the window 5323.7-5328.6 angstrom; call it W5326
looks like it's 16.8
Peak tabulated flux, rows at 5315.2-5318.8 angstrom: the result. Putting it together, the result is 17.25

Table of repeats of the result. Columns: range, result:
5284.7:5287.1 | 16.99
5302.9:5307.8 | 16.9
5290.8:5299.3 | 18.32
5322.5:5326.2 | 17.32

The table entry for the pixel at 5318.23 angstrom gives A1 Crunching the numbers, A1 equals 16.5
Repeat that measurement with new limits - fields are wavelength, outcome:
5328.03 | 16.34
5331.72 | 16.06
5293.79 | 15.92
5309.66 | 16.96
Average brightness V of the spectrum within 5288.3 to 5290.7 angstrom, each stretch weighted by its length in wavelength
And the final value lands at 15.6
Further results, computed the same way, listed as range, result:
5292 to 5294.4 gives 15.6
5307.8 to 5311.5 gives 16.8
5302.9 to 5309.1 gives 16.7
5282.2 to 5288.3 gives 15.9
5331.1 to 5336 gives 16.4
